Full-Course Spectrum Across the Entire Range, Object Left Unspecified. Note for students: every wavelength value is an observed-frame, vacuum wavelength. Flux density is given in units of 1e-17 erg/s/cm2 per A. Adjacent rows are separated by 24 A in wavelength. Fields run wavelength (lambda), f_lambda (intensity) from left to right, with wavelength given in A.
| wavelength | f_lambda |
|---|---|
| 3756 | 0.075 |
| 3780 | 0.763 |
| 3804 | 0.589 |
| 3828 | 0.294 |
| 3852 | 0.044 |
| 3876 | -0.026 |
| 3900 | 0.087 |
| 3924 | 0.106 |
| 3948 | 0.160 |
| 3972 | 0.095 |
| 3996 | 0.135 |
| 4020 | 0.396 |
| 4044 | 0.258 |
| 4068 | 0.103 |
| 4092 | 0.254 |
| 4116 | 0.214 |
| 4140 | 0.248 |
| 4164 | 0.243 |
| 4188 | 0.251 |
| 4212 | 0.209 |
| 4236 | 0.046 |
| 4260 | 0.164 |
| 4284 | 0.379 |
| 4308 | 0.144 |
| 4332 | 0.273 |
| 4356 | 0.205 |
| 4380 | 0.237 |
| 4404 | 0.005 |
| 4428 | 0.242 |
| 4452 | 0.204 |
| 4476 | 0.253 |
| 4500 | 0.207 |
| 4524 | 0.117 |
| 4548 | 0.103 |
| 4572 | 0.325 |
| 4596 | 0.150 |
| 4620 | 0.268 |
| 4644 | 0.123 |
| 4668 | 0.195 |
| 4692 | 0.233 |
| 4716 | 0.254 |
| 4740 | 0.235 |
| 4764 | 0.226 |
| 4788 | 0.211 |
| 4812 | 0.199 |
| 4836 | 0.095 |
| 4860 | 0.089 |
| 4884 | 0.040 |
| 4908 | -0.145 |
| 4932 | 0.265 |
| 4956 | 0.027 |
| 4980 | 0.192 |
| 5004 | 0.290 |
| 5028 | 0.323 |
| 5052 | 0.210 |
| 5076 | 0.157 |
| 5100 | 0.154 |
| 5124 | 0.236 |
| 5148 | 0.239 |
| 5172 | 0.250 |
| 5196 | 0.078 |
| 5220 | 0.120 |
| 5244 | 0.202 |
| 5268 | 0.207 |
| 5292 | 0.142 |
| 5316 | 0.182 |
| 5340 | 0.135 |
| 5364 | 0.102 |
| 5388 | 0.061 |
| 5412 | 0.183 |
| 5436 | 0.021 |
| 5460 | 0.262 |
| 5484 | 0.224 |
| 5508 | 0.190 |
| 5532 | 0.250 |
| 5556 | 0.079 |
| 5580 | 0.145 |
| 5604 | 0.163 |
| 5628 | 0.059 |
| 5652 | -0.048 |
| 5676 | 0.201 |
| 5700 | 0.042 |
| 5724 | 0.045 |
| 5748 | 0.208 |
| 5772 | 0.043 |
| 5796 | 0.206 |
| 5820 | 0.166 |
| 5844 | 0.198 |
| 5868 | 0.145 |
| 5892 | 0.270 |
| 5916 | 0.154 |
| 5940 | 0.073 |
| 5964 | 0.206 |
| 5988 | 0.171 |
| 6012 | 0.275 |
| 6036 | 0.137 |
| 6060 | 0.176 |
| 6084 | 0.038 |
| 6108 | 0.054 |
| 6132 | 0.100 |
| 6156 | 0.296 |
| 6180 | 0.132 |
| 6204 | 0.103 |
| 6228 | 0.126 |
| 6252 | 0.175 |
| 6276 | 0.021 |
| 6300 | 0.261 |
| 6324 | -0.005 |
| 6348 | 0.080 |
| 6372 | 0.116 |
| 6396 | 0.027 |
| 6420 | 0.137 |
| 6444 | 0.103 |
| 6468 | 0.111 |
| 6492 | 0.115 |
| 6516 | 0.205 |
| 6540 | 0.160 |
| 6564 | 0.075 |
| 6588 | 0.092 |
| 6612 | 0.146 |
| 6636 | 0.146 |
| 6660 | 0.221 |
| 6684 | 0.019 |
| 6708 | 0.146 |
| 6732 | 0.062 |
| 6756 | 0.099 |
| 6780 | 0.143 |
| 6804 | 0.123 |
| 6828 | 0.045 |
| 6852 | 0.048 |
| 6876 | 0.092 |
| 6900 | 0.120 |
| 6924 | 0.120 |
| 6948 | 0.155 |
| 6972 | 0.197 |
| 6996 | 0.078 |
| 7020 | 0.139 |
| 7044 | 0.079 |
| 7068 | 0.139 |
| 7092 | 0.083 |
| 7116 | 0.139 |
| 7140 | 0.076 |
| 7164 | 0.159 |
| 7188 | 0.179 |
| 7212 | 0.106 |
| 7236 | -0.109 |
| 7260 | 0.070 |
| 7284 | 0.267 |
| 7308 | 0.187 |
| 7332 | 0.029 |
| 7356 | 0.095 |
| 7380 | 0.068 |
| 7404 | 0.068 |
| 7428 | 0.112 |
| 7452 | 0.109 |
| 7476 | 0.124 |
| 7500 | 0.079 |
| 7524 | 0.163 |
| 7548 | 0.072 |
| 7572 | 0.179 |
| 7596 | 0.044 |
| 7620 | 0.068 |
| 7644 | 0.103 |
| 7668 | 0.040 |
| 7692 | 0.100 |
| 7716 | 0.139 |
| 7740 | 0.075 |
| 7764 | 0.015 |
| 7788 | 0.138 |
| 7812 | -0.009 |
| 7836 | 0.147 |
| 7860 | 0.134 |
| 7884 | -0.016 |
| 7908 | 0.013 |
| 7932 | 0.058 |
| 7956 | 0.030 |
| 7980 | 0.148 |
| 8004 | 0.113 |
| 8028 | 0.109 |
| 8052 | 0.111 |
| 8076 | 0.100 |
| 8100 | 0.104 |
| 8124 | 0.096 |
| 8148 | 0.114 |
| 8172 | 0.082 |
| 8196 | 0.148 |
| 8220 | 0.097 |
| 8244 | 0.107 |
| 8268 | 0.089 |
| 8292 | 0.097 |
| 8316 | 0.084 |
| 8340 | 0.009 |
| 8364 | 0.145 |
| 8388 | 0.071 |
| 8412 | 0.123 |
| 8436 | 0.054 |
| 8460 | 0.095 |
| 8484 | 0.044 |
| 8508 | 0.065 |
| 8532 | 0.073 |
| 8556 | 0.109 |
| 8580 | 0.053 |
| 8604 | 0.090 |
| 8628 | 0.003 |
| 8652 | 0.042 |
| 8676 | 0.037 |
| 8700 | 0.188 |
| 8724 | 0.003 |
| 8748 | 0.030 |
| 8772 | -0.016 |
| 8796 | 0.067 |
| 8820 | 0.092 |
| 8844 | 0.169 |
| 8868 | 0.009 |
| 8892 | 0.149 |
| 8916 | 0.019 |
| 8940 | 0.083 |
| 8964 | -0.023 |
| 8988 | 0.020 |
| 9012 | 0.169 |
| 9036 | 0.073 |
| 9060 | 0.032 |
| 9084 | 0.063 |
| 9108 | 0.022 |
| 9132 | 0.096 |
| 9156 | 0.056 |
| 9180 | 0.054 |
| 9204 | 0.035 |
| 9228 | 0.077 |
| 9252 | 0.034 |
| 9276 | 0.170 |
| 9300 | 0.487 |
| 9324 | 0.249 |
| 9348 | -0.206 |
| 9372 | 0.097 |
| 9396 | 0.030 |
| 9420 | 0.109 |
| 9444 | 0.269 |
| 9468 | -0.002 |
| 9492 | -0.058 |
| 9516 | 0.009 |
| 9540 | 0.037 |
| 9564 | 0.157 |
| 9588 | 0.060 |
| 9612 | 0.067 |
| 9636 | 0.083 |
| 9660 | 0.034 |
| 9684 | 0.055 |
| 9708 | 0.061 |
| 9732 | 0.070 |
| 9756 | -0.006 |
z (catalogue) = 1.492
